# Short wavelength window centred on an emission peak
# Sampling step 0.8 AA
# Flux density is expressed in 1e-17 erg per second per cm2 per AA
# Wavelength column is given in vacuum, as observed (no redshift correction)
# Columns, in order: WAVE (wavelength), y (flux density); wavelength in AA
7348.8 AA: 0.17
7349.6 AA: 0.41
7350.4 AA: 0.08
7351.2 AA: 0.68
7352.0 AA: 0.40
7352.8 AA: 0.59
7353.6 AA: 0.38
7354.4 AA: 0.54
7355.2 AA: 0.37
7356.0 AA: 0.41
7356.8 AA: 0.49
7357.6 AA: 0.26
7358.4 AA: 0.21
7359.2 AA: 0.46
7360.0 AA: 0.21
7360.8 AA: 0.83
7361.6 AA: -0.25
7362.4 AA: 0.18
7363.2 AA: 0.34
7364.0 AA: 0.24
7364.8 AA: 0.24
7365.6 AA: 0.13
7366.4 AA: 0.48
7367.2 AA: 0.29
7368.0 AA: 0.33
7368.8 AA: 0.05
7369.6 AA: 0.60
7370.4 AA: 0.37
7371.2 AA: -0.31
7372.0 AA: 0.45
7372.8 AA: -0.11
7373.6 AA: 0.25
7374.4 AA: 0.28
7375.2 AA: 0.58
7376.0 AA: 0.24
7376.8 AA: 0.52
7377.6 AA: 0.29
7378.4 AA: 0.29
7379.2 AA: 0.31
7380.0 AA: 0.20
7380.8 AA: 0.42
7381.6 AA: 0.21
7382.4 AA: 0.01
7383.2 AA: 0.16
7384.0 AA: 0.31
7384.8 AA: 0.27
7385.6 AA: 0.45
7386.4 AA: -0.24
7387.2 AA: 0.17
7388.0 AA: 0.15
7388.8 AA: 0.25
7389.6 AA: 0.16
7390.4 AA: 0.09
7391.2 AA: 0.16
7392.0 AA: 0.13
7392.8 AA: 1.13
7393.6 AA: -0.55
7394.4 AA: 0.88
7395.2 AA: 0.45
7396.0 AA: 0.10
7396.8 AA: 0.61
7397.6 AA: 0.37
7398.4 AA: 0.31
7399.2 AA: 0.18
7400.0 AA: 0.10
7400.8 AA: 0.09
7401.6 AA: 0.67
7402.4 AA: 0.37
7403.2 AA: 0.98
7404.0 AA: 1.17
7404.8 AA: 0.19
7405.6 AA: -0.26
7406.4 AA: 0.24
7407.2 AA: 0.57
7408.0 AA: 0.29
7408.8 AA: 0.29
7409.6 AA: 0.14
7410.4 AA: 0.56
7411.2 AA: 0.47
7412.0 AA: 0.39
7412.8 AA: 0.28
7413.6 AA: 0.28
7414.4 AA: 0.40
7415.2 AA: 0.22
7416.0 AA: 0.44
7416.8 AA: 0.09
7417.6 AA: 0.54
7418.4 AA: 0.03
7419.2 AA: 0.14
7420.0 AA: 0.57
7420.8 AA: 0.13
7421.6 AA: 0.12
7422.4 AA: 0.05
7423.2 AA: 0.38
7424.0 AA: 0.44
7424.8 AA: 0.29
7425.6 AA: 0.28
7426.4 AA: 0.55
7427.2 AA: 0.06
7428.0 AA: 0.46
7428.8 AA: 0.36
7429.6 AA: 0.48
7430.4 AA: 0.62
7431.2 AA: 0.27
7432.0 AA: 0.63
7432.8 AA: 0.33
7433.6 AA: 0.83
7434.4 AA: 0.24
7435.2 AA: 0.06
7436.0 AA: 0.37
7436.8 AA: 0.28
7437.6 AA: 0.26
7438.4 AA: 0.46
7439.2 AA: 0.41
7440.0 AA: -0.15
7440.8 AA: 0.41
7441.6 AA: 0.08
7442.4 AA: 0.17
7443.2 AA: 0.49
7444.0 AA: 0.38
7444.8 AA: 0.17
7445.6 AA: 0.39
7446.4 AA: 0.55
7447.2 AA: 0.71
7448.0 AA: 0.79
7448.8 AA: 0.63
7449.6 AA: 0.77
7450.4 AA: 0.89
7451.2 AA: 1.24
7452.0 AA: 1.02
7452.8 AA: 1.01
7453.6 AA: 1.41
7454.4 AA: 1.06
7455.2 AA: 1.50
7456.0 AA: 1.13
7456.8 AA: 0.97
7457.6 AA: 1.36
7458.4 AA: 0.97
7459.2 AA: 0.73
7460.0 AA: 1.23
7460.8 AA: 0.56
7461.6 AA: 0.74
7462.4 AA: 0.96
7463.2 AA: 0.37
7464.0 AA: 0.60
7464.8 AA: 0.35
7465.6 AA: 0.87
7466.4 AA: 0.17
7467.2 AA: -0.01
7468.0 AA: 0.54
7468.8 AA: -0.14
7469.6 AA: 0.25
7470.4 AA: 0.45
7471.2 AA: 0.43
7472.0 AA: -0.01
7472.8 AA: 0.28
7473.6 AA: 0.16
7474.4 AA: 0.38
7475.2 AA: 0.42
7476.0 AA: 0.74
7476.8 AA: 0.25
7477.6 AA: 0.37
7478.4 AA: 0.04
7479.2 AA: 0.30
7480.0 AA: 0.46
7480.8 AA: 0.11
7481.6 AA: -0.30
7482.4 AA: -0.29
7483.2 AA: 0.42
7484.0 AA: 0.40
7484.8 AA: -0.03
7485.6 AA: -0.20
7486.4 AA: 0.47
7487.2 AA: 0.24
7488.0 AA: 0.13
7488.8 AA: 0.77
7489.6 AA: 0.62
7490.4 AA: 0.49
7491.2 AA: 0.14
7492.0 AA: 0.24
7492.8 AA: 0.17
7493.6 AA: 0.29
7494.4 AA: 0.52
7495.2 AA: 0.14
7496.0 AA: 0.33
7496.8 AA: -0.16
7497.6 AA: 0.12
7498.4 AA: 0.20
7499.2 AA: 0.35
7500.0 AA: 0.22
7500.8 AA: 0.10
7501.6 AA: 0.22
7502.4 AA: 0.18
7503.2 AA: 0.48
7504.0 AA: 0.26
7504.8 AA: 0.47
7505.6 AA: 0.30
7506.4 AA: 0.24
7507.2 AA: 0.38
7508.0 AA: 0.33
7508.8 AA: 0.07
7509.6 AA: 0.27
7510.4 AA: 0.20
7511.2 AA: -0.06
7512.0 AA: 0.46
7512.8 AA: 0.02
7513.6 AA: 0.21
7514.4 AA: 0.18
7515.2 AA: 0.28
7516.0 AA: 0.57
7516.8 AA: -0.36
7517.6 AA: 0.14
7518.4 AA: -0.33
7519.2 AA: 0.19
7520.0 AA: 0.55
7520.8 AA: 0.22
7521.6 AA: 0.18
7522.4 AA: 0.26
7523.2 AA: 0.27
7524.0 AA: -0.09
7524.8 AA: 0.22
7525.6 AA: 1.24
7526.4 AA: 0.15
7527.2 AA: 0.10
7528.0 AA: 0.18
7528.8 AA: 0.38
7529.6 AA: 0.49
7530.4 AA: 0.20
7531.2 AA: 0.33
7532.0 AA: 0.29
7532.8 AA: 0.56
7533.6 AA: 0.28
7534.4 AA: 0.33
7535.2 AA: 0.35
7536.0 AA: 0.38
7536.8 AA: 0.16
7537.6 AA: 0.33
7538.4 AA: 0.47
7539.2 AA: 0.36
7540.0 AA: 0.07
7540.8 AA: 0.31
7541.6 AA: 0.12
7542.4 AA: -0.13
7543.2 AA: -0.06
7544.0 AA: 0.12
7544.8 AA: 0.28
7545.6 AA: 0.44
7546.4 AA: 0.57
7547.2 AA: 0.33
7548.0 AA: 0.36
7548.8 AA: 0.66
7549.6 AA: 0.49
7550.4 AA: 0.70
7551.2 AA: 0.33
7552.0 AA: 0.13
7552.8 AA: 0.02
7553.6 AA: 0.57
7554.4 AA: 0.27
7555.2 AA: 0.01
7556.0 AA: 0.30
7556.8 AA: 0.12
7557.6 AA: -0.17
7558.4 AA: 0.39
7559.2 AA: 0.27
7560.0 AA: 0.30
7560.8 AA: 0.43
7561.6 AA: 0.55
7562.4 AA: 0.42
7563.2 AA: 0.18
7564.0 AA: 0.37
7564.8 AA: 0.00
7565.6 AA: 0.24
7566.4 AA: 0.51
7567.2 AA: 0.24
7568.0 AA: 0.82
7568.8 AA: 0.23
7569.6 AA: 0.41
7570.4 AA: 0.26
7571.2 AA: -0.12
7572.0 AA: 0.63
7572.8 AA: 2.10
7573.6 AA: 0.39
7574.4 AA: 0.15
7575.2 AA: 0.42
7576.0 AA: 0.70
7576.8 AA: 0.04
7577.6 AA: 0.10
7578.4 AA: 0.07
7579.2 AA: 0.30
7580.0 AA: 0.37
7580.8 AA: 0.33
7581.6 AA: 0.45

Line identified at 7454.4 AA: [O II]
